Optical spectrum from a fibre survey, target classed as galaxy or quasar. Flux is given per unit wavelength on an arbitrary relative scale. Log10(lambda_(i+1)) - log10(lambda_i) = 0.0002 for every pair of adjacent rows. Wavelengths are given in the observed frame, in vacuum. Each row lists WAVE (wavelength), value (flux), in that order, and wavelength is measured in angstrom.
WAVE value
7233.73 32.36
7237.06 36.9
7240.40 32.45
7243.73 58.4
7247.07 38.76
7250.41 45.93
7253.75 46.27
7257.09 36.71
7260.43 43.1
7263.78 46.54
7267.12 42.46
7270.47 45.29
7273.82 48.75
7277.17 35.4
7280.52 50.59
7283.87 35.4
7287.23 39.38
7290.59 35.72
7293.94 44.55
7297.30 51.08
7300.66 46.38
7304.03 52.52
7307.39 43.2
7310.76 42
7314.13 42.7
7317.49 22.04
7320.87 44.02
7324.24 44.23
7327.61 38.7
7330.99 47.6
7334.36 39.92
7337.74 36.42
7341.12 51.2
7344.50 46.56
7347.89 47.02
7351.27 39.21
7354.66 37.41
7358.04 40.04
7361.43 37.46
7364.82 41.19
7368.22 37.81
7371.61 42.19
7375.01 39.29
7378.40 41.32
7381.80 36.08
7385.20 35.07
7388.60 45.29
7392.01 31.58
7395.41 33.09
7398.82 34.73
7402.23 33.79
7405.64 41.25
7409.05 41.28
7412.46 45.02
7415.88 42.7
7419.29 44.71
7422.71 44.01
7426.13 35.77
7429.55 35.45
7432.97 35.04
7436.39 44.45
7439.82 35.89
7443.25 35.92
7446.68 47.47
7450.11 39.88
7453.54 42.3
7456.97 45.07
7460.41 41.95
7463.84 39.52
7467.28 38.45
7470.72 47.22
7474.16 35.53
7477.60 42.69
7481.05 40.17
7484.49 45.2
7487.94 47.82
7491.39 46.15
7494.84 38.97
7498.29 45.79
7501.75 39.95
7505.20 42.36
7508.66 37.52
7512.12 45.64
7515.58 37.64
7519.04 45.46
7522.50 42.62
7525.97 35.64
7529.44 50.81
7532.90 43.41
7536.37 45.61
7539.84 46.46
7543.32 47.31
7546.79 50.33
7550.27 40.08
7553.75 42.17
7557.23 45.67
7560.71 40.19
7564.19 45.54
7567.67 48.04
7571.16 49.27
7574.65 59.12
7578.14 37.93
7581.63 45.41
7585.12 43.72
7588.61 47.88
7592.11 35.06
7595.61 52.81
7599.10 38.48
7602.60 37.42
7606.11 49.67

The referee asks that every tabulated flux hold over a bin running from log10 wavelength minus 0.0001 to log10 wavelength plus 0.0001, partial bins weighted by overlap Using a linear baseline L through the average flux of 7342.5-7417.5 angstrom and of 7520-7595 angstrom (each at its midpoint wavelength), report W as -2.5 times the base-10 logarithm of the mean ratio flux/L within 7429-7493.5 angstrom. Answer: 0.02 mag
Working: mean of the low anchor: 39.6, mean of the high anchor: 45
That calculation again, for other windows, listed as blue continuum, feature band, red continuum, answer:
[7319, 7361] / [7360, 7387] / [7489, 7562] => 0.10 mag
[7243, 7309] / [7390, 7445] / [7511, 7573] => 0.15 mag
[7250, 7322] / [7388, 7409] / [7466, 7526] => 0.16 mag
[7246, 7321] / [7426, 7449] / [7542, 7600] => 0.14 mag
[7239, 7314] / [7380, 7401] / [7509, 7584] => 0.22 mag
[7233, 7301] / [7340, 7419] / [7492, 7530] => 0.06 mag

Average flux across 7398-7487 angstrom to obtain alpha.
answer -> 40.7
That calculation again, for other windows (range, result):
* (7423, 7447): 38.4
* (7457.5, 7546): 42.9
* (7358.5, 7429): 39.1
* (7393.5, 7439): 39.2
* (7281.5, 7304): 43.1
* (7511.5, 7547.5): 44.4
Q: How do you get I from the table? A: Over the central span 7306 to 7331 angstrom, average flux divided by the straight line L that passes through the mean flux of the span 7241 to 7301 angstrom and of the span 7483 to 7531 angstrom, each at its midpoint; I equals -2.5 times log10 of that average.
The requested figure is 0.09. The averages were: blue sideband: 43.7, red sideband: 42.9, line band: 40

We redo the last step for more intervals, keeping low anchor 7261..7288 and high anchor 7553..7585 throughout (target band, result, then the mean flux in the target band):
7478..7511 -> 0.06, 42.7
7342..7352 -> -0.04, 45.3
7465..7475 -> 0.11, 40.8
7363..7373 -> 0.10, 40.3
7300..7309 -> -0.10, 47.5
